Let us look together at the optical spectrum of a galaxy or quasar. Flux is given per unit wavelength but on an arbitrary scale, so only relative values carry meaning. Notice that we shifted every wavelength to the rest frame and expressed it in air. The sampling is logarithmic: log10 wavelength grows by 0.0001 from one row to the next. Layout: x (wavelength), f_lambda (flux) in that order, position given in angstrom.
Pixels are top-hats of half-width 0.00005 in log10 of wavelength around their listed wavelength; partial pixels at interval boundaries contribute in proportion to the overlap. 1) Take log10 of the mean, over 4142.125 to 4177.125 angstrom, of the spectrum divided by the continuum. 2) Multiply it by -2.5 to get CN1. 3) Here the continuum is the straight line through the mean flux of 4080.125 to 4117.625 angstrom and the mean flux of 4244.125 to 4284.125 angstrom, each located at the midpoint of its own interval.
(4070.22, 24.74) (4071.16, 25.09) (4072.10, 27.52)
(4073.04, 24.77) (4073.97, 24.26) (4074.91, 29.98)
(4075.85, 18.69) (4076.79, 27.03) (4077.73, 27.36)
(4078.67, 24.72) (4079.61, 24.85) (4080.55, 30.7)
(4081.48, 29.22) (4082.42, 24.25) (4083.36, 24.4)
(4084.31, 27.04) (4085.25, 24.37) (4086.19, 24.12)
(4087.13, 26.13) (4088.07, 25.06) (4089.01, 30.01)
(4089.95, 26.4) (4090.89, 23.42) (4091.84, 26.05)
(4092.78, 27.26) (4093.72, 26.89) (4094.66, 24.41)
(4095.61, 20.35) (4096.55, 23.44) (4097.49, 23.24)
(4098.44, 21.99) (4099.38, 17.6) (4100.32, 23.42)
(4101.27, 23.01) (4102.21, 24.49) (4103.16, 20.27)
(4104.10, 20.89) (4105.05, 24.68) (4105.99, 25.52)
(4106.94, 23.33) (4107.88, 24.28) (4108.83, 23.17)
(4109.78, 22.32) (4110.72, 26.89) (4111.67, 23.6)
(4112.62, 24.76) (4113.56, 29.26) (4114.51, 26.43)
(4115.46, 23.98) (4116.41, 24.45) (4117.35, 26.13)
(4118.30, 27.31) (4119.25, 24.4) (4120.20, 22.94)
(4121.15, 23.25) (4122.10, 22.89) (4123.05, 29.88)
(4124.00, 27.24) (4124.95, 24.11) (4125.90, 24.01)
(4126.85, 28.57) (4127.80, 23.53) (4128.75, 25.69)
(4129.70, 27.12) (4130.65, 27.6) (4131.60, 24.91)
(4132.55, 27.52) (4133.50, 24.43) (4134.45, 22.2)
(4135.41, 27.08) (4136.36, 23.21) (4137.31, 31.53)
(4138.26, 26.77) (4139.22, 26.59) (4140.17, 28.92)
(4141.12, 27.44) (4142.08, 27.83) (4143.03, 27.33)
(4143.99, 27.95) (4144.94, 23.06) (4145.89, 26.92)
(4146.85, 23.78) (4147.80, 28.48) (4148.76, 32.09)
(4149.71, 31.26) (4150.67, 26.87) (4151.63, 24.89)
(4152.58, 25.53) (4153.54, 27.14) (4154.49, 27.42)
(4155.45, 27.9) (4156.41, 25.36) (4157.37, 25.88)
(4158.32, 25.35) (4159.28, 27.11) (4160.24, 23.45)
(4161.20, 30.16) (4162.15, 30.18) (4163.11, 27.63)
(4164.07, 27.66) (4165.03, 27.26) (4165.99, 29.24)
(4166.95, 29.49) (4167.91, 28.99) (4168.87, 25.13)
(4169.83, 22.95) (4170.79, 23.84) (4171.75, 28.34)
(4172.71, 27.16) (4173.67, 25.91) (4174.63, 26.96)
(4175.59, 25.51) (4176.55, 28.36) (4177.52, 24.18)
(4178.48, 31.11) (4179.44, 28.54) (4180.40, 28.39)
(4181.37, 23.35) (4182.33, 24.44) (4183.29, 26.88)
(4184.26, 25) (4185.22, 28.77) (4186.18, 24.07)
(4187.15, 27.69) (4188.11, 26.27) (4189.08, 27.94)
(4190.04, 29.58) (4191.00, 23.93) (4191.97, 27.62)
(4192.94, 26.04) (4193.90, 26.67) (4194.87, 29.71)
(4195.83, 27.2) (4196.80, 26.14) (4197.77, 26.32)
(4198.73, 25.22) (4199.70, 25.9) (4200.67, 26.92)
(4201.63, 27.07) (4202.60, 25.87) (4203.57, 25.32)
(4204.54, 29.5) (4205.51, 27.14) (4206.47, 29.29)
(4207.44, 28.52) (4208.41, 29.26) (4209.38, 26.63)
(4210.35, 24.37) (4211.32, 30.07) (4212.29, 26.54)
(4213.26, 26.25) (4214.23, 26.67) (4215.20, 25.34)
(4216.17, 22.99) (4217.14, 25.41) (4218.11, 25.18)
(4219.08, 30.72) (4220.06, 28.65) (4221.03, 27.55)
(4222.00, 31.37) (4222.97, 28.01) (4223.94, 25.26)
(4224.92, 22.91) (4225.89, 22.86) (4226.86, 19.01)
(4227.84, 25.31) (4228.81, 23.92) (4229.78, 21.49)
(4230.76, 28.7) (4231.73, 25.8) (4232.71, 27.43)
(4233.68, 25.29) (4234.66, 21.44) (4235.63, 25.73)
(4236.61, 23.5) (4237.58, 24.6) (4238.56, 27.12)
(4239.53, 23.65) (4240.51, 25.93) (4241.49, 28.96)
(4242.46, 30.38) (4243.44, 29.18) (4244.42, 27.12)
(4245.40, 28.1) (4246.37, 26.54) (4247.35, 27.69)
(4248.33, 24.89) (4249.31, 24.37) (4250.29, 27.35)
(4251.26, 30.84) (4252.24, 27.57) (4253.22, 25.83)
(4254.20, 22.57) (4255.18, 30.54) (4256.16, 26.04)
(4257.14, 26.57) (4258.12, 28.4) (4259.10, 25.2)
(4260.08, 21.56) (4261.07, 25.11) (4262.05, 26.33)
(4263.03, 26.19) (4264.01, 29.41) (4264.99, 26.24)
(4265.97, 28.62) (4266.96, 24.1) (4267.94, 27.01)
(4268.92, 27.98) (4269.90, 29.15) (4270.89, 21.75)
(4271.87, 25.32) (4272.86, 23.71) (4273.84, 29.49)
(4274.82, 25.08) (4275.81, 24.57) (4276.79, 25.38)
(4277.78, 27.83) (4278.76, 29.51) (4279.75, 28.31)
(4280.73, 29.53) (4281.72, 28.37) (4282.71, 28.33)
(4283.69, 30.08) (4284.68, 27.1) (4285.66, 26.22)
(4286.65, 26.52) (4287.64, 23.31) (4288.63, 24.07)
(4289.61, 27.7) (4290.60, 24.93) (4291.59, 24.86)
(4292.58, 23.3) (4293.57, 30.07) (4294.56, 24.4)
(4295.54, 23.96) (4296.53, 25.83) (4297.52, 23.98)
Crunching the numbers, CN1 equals -0.065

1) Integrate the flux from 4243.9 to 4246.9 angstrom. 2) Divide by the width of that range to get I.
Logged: 27.3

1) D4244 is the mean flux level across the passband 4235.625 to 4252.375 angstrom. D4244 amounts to 26.9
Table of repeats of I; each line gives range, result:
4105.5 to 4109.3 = 24.1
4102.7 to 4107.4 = 22.9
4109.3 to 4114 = 25.4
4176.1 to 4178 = 26.1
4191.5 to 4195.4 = 27.5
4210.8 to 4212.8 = 28.2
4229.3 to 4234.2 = 25.7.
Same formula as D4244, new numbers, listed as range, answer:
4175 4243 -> 26.4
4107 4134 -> 25.4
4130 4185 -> 26.9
